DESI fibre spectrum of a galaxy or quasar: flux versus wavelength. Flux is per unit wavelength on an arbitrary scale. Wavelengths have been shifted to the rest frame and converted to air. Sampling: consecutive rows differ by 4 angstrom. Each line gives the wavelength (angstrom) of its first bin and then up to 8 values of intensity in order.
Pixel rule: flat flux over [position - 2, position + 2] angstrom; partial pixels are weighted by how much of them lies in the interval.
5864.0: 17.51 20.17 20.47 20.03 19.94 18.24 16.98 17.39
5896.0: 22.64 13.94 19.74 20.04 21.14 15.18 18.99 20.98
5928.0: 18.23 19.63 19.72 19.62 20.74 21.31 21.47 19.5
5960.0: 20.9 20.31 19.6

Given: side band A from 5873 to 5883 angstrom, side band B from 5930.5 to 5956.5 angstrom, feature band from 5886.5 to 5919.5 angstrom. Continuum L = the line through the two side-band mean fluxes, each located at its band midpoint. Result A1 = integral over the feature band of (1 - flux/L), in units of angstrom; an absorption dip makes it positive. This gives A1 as 2.7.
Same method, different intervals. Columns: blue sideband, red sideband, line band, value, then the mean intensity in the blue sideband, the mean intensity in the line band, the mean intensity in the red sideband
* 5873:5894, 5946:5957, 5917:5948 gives 0.9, 18.6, 19.7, 20.9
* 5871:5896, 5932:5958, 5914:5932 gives 1.3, 19.1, 18.5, 20.3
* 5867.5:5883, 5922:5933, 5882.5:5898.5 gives 1.0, 20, 18.7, 19.6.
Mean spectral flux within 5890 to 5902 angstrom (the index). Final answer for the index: 18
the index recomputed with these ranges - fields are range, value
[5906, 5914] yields 20.6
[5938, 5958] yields 20.5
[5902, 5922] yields 19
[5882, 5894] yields 17.5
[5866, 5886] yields 19.8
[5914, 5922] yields 17.1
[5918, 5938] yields 19.5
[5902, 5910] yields 19.9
